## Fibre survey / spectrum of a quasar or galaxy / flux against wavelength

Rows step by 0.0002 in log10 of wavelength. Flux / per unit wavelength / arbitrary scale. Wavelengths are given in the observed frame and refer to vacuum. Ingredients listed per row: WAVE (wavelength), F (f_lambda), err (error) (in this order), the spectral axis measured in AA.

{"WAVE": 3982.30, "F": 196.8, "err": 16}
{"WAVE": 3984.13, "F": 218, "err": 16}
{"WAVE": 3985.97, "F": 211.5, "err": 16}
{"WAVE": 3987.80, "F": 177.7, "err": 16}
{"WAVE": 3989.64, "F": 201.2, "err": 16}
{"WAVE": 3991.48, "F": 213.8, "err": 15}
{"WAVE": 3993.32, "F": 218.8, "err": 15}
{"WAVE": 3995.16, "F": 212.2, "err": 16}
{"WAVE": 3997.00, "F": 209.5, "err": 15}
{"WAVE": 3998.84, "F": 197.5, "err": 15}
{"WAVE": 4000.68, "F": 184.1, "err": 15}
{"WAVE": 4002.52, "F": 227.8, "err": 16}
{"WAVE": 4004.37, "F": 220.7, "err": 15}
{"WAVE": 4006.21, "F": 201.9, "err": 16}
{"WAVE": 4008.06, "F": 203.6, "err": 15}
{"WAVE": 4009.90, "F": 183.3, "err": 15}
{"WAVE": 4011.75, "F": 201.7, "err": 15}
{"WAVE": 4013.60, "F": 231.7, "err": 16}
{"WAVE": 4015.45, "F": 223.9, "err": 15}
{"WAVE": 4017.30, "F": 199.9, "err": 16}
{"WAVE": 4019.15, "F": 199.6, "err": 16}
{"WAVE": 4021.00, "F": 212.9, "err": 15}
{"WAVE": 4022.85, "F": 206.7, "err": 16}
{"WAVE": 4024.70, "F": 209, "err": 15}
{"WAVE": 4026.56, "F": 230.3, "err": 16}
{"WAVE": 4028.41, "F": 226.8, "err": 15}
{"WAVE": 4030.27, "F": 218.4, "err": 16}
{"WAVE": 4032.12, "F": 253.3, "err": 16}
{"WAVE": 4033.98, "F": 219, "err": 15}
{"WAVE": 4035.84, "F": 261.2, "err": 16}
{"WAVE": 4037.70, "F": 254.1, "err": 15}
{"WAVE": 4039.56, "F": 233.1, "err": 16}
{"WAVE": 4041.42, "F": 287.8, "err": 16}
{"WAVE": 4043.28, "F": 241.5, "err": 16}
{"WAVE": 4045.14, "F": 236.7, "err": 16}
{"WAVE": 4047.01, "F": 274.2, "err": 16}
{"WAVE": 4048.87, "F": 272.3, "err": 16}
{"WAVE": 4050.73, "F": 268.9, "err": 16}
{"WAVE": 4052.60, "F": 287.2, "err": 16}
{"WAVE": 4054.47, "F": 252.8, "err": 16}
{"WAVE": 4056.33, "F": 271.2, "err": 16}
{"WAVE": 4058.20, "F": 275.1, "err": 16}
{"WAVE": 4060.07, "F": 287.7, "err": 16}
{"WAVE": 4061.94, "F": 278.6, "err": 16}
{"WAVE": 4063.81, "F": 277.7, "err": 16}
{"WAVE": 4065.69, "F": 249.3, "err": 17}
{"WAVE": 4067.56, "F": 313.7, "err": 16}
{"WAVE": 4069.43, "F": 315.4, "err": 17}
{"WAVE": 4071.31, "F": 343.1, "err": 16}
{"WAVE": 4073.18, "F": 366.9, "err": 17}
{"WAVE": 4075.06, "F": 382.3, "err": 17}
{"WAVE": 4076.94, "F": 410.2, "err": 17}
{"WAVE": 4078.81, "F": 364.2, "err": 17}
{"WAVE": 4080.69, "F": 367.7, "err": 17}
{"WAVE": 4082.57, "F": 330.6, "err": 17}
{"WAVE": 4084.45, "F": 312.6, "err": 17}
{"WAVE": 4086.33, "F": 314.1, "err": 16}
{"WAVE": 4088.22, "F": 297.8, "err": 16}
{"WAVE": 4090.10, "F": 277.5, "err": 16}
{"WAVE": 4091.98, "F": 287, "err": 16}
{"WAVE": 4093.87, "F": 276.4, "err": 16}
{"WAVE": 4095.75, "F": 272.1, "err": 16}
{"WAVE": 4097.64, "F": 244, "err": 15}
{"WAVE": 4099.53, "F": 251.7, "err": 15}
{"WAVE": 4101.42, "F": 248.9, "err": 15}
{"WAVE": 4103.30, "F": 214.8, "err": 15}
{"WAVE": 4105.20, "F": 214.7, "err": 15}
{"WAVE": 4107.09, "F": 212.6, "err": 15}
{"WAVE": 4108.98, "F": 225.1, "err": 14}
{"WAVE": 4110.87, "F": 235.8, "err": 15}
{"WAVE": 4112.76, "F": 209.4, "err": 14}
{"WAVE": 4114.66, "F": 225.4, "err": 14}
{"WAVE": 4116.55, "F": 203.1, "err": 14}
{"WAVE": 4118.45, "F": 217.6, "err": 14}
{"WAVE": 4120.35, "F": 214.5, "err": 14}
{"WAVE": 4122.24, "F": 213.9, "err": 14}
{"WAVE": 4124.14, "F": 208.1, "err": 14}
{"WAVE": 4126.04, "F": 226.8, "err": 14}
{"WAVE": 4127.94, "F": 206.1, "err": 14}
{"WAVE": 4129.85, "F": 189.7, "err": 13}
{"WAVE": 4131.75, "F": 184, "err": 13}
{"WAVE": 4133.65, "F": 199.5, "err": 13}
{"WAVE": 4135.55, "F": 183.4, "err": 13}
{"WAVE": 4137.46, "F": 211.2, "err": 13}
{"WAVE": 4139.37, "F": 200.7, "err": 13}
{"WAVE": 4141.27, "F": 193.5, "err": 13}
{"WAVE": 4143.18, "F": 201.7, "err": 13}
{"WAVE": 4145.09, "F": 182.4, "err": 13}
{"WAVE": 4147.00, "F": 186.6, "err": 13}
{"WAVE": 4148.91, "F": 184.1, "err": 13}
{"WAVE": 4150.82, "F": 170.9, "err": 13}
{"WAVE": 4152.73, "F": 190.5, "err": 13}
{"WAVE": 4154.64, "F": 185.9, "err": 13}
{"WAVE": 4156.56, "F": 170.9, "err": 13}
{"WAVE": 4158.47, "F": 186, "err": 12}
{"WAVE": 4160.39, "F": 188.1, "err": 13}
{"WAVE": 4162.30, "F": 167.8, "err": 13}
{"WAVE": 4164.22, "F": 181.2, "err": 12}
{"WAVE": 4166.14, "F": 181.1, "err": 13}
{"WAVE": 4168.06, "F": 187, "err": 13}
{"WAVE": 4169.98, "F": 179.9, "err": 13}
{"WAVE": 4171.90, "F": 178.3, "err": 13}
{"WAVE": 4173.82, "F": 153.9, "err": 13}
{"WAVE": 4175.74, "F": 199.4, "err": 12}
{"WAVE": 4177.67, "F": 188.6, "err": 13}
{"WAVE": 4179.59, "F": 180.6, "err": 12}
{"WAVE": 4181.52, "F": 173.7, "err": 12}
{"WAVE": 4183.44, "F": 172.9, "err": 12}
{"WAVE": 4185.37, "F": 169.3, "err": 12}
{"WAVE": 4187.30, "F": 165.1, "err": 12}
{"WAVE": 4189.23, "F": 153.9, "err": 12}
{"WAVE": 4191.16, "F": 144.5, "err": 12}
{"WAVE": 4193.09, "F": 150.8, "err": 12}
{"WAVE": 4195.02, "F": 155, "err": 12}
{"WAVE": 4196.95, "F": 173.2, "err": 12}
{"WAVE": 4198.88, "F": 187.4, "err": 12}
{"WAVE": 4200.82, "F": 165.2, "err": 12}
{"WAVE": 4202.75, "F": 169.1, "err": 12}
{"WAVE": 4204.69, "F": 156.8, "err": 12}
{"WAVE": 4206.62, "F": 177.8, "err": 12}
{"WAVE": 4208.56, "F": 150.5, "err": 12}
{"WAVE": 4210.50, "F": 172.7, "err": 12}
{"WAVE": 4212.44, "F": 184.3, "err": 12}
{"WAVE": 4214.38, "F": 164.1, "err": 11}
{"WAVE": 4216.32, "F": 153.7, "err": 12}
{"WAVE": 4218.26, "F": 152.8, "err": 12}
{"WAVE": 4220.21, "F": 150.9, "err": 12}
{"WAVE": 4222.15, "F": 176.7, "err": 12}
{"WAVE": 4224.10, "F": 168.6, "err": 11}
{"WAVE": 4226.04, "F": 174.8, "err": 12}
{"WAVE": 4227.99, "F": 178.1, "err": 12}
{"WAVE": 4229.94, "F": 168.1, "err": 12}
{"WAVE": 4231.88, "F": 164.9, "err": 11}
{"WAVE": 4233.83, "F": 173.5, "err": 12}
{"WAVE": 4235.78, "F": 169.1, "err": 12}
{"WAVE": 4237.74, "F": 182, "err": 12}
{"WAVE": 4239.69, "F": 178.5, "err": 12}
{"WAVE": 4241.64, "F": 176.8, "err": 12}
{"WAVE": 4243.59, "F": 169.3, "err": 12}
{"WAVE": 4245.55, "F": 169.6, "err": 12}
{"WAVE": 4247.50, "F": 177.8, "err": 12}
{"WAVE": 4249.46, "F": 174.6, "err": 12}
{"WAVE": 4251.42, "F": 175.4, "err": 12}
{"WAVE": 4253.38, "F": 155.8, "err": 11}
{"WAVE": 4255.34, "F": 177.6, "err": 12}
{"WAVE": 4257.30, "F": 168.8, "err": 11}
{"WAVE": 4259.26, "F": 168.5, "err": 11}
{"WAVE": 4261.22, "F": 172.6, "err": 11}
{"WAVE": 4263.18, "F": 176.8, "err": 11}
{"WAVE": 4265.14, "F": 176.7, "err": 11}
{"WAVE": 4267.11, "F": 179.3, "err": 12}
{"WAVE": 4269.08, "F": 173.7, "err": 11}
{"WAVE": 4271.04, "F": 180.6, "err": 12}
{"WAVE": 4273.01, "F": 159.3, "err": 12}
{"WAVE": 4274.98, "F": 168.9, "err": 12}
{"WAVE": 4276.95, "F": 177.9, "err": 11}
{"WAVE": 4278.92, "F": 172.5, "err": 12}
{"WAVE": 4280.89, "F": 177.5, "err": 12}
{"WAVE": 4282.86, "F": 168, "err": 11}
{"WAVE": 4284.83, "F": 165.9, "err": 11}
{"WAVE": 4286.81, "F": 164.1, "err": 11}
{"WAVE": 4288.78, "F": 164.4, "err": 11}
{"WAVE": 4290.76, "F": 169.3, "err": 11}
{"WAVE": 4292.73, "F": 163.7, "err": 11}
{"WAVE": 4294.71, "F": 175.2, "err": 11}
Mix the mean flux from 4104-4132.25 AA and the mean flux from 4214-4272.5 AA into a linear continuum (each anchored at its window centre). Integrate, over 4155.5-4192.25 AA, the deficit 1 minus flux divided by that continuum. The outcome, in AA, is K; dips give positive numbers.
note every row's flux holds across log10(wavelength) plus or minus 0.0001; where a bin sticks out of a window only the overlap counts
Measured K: 3.7 AA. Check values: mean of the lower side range 213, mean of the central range 175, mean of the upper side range 171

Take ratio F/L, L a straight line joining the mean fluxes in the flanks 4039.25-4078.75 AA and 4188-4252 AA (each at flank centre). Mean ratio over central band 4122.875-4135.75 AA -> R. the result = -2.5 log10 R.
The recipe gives 0.189 mag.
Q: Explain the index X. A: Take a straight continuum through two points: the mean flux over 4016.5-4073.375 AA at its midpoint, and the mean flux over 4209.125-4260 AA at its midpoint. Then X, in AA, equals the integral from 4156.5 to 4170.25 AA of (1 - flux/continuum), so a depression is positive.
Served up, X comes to 1.5 AA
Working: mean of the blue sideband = 258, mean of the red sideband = 170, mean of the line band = 181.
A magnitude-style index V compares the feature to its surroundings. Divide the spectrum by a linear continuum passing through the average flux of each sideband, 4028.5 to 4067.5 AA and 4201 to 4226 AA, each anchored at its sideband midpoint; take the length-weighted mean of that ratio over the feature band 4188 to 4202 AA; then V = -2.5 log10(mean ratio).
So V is 0.09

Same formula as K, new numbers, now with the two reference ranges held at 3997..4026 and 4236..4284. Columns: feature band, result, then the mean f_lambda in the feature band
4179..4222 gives 3.9 AA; 165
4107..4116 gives -1.3 AA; 222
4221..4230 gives 0.2 AA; 173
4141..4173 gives 0.8 AA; 183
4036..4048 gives -3.1 AA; 255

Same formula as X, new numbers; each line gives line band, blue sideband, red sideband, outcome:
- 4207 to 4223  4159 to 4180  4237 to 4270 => 1.2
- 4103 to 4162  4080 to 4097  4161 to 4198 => 9.3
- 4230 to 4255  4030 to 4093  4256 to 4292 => 2.2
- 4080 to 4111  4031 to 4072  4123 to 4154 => -4.9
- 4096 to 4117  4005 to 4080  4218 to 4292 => 0.6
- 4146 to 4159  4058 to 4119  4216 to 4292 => 3.1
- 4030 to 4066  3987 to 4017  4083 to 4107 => -3.7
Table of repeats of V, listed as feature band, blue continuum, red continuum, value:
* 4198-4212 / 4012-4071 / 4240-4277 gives 0.14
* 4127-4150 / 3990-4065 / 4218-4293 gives 0.05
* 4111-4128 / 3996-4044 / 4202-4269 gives -0.09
